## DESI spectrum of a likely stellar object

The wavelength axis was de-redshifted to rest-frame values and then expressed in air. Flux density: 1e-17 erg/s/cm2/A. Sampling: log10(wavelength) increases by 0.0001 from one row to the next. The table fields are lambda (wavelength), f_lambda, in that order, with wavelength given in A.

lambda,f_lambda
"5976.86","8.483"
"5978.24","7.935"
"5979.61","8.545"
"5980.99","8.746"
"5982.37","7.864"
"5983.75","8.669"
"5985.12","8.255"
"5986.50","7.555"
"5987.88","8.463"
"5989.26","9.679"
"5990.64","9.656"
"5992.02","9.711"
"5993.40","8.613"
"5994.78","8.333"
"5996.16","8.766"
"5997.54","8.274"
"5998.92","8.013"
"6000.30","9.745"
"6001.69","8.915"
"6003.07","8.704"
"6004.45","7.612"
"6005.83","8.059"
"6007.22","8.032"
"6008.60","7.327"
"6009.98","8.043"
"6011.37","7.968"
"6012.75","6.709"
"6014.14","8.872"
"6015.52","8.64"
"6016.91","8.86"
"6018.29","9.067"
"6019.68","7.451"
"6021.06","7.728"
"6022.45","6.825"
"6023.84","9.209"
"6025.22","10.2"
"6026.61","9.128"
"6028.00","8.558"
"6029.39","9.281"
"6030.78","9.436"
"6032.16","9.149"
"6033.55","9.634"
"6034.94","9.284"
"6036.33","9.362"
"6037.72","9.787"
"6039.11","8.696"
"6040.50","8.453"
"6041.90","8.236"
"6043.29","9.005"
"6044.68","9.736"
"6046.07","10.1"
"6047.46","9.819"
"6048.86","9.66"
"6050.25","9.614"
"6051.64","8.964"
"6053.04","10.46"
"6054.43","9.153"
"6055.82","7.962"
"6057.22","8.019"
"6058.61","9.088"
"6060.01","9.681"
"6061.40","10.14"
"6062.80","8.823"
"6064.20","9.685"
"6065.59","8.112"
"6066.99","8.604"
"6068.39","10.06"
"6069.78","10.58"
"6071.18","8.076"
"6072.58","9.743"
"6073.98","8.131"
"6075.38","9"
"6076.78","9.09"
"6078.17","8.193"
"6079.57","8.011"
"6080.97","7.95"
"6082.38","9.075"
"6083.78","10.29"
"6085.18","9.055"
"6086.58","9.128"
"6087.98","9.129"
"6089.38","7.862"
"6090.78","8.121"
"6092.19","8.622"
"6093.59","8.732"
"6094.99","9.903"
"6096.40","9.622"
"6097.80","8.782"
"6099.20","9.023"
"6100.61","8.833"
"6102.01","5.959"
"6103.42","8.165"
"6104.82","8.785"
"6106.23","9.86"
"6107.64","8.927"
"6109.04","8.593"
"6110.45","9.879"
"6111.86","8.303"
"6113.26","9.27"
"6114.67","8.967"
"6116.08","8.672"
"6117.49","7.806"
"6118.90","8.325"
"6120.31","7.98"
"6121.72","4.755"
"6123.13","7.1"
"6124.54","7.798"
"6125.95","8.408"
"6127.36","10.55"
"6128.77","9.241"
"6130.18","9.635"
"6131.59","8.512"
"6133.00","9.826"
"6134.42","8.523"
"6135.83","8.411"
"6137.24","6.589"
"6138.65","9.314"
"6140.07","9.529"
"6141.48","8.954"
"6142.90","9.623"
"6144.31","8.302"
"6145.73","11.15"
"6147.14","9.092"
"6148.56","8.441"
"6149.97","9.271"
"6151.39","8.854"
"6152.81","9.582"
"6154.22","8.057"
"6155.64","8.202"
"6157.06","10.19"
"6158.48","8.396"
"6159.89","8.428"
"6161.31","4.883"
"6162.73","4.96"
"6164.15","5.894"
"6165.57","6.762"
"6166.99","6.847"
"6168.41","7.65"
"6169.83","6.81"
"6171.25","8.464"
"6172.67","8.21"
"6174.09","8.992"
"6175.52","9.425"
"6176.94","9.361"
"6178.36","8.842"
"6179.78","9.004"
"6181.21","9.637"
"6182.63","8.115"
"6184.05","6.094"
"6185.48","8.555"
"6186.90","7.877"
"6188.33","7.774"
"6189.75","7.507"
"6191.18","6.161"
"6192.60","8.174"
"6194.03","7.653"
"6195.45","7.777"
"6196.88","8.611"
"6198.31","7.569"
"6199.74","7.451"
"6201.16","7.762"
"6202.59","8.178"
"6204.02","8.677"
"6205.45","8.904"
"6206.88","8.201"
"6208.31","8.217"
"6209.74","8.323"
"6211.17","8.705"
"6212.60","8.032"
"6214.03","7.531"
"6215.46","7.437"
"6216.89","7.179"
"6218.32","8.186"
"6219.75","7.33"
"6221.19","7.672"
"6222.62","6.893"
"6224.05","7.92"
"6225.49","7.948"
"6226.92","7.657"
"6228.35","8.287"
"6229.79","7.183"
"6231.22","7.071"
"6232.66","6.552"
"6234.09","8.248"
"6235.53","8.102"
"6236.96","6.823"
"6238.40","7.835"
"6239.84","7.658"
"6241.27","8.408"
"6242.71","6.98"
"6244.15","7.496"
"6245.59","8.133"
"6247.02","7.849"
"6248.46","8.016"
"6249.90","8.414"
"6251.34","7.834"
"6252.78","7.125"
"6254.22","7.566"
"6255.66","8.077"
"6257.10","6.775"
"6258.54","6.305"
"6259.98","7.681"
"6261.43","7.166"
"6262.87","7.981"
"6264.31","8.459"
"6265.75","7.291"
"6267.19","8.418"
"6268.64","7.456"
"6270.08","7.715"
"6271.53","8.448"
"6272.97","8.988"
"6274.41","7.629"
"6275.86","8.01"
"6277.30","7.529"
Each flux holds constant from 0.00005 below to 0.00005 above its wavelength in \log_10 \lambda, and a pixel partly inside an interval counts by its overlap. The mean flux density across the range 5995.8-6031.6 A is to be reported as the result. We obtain 8.44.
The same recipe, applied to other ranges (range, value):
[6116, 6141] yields 8.39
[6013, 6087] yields 9.02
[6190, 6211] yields 7.98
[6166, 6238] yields 7.91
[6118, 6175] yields 8.26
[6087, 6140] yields 8.58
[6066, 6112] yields 8.85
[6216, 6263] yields 7.58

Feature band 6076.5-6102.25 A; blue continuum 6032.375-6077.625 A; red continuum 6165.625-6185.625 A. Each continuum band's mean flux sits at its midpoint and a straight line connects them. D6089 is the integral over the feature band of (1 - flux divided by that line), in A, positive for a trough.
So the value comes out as 0.5 A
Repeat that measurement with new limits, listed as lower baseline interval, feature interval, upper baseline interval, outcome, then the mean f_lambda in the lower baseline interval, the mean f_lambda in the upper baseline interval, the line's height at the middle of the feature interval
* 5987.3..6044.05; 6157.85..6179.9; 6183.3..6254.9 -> 0.9 A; 8.67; 7.75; 7.98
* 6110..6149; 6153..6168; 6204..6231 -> 1.9 A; 8.67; 7.87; 8.39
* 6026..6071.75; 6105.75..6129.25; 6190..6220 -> 0.5 A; 9.23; 7.91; 8.65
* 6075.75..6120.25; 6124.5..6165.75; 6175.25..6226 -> -0.7 A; 8.73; 8.01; 8.4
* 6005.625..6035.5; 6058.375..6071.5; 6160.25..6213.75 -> -1.5 A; 8.53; 7.84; 8.34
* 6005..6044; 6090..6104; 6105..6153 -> 0.2 A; 8.6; 8.76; 8.71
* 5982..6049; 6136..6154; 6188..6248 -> -2.0 A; 8.71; 7.76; 8.11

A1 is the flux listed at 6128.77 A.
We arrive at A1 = 9.241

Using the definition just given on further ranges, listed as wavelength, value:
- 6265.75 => 7.291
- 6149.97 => 9.271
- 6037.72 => 9.787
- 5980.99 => 8.746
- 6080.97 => 7.95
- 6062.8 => 8.823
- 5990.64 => 9.656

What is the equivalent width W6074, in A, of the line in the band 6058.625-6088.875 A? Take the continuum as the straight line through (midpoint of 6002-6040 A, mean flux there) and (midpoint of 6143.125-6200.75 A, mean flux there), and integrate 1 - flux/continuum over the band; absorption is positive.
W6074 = -2.36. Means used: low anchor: 8.58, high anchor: 8.09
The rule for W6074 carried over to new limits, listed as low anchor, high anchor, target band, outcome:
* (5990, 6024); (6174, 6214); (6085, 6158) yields -4.34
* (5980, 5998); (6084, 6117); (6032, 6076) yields -2.35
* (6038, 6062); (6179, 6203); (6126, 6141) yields -0.99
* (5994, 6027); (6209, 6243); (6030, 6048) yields -2.23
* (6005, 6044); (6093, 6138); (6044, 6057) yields -1.29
